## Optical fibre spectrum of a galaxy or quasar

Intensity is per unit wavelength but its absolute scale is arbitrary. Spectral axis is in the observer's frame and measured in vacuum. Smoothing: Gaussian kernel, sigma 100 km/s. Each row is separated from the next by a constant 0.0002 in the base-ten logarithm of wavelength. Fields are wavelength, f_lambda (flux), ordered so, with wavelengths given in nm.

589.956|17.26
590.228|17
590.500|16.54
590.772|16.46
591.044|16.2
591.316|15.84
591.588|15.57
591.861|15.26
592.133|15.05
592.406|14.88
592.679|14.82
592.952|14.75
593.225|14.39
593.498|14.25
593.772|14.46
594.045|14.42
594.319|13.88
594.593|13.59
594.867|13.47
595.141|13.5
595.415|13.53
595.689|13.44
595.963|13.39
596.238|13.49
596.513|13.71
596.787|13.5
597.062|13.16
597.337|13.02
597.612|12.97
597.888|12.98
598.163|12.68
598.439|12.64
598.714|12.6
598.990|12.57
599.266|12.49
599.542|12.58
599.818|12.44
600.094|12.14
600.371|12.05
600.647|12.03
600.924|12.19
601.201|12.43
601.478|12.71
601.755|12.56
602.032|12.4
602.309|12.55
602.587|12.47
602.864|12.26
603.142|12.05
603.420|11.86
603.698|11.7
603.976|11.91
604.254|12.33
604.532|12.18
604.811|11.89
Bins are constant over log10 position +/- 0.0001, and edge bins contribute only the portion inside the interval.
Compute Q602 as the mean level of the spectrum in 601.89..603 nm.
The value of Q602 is 12.4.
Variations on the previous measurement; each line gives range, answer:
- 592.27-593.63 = 14.6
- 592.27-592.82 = 14.8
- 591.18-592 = 15.6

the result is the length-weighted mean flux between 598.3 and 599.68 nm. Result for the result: 12.6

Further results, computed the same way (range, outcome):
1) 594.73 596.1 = 13.5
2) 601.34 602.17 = 12.6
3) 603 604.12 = 11.9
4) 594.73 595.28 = 13.5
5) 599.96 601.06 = 12.1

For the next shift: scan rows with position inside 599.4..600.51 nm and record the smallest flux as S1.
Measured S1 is 12.05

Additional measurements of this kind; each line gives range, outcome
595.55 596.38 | 13.39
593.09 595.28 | 13.47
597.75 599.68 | 12.49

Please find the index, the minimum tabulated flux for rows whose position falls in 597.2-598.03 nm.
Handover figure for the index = 12.97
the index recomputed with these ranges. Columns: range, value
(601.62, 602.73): 12.4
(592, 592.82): 14.82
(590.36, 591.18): 16.2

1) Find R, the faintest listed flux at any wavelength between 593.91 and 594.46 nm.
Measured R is 13.88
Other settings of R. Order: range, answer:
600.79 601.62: 12.19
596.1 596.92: 13.49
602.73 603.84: 11.7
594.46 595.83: 13.44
